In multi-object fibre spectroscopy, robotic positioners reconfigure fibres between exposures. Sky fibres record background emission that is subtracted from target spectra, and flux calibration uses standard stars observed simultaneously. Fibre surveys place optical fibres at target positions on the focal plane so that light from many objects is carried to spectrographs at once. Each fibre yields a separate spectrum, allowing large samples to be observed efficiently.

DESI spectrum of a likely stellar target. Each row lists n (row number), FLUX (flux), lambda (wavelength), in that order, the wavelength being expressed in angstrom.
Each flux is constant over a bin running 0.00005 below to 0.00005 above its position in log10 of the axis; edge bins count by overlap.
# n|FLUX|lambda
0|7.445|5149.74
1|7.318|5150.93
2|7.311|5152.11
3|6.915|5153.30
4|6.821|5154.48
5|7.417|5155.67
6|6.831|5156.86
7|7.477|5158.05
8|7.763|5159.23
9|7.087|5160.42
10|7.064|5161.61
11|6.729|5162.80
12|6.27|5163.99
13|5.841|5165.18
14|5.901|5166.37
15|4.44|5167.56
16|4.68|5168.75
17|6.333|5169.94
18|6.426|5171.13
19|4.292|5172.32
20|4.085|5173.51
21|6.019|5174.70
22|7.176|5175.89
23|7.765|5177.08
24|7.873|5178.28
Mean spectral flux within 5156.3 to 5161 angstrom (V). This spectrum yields 7.3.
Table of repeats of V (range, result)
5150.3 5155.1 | 7.1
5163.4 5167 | 5.99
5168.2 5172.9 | 5.45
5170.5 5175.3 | 5.22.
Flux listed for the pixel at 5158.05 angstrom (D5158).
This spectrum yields 7.477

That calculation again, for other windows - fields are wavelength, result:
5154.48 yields 6.821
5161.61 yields 7.064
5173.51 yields 4.085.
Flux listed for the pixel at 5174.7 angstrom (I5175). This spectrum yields 6.019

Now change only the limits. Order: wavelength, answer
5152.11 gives 7.311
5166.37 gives 5.901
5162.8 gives 6.729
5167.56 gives 4.44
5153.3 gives 6.915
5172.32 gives 4.292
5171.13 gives 6.426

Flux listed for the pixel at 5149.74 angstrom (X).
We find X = 7.445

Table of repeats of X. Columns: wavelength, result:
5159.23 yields 7.763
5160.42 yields 7.087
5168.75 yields 4.68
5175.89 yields 7.176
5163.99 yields 6.27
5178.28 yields 7.873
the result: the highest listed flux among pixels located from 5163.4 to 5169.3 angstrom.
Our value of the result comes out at 6.27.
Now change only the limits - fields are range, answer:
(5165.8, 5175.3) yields 6.426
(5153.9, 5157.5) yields 7.417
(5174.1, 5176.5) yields 7.176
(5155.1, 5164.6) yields 7.763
